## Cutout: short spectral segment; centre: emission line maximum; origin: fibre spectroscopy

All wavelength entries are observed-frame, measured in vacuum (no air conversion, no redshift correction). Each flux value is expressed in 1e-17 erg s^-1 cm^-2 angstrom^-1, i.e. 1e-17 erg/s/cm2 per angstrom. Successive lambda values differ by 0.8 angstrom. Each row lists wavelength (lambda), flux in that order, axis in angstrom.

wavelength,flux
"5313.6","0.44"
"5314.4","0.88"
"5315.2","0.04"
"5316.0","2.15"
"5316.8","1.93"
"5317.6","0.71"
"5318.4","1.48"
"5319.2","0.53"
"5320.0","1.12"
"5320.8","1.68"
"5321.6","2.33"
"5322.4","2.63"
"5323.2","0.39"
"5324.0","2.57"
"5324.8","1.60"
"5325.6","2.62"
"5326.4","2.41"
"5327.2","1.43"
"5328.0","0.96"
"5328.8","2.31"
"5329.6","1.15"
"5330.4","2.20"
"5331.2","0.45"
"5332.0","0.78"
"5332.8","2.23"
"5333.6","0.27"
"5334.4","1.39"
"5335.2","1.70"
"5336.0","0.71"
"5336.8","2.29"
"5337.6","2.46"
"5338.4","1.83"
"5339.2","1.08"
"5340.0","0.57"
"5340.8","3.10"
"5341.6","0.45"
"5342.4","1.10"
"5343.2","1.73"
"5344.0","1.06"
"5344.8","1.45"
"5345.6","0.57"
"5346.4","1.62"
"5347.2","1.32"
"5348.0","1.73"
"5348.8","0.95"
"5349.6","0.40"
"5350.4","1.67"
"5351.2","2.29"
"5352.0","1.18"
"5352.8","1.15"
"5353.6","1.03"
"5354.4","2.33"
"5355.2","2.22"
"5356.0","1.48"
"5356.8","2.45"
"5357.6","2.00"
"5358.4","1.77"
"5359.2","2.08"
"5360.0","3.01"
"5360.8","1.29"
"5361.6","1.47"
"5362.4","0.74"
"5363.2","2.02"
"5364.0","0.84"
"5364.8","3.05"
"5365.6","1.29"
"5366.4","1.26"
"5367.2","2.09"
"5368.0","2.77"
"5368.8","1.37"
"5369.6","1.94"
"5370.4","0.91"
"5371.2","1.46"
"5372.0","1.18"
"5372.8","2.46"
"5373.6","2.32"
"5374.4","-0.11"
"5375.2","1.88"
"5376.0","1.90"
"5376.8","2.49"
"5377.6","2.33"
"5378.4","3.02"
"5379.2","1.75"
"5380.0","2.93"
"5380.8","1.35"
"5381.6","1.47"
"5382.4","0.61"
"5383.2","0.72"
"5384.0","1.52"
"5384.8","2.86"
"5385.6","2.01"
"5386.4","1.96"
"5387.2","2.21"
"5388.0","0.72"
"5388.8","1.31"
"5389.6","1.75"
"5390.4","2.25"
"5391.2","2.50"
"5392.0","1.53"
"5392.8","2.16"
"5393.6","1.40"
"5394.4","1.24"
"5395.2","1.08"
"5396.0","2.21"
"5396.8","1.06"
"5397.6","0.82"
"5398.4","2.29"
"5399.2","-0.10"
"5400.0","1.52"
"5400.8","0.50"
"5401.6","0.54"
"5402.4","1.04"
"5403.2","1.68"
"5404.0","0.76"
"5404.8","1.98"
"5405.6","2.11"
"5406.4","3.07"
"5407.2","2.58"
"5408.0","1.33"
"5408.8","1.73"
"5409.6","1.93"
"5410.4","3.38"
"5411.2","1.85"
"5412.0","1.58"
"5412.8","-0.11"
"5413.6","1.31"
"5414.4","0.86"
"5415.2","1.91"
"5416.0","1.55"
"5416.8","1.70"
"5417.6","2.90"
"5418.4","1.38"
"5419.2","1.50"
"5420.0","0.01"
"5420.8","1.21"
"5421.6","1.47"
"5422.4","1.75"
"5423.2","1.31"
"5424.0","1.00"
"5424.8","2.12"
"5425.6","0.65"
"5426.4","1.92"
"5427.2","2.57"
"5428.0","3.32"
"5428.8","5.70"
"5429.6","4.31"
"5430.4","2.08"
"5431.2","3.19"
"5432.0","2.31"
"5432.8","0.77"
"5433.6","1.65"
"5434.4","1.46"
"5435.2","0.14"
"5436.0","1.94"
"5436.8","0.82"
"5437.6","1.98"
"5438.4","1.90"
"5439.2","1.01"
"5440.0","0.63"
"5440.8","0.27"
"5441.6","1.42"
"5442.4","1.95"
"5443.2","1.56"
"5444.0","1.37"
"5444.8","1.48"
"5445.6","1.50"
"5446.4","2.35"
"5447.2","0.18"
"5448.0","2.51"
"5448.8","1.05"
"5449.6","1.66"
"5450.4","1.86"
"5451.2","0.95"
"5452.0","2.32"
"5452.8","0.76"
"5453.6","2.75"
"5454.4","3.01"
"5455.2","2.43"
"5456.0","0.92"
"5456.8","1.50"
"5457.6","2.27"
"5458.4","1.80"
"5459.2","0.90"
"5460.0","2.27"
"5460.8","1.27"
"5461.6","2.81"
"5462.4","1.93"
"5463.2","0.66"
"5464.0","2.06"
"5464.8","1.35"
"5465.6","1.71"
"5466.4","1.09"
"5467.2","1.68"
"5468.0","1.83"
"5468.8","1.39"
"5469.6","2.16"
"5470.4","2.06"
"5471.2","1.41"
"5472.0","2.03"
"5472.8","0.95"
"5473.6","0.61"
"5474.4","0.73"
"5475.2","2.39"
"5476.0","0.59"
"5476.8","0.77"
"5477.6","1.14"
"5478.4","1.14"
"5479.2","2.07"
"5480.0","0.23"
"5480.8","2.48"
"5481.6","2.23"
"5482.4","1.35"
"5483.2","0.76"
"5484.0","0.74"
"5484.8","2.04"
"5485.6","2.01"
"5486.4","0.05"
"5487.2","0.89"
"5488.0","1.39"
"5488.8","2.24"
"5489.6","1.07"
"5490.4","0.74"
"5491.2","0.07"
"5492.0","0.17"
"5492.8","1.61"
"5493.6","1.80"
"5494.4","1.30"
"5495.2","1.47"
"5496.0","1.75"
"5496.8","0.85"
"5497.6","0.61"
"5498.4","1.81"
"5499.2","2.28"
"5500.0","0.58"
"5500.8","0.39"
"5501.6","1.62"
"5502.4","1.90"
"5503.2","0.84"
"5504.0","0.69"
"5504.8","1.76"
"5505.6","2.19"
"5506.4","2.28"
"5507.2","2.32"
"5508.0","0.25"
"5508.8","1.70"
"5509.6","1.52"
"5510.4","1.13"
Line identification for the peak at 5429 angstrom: [O III]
